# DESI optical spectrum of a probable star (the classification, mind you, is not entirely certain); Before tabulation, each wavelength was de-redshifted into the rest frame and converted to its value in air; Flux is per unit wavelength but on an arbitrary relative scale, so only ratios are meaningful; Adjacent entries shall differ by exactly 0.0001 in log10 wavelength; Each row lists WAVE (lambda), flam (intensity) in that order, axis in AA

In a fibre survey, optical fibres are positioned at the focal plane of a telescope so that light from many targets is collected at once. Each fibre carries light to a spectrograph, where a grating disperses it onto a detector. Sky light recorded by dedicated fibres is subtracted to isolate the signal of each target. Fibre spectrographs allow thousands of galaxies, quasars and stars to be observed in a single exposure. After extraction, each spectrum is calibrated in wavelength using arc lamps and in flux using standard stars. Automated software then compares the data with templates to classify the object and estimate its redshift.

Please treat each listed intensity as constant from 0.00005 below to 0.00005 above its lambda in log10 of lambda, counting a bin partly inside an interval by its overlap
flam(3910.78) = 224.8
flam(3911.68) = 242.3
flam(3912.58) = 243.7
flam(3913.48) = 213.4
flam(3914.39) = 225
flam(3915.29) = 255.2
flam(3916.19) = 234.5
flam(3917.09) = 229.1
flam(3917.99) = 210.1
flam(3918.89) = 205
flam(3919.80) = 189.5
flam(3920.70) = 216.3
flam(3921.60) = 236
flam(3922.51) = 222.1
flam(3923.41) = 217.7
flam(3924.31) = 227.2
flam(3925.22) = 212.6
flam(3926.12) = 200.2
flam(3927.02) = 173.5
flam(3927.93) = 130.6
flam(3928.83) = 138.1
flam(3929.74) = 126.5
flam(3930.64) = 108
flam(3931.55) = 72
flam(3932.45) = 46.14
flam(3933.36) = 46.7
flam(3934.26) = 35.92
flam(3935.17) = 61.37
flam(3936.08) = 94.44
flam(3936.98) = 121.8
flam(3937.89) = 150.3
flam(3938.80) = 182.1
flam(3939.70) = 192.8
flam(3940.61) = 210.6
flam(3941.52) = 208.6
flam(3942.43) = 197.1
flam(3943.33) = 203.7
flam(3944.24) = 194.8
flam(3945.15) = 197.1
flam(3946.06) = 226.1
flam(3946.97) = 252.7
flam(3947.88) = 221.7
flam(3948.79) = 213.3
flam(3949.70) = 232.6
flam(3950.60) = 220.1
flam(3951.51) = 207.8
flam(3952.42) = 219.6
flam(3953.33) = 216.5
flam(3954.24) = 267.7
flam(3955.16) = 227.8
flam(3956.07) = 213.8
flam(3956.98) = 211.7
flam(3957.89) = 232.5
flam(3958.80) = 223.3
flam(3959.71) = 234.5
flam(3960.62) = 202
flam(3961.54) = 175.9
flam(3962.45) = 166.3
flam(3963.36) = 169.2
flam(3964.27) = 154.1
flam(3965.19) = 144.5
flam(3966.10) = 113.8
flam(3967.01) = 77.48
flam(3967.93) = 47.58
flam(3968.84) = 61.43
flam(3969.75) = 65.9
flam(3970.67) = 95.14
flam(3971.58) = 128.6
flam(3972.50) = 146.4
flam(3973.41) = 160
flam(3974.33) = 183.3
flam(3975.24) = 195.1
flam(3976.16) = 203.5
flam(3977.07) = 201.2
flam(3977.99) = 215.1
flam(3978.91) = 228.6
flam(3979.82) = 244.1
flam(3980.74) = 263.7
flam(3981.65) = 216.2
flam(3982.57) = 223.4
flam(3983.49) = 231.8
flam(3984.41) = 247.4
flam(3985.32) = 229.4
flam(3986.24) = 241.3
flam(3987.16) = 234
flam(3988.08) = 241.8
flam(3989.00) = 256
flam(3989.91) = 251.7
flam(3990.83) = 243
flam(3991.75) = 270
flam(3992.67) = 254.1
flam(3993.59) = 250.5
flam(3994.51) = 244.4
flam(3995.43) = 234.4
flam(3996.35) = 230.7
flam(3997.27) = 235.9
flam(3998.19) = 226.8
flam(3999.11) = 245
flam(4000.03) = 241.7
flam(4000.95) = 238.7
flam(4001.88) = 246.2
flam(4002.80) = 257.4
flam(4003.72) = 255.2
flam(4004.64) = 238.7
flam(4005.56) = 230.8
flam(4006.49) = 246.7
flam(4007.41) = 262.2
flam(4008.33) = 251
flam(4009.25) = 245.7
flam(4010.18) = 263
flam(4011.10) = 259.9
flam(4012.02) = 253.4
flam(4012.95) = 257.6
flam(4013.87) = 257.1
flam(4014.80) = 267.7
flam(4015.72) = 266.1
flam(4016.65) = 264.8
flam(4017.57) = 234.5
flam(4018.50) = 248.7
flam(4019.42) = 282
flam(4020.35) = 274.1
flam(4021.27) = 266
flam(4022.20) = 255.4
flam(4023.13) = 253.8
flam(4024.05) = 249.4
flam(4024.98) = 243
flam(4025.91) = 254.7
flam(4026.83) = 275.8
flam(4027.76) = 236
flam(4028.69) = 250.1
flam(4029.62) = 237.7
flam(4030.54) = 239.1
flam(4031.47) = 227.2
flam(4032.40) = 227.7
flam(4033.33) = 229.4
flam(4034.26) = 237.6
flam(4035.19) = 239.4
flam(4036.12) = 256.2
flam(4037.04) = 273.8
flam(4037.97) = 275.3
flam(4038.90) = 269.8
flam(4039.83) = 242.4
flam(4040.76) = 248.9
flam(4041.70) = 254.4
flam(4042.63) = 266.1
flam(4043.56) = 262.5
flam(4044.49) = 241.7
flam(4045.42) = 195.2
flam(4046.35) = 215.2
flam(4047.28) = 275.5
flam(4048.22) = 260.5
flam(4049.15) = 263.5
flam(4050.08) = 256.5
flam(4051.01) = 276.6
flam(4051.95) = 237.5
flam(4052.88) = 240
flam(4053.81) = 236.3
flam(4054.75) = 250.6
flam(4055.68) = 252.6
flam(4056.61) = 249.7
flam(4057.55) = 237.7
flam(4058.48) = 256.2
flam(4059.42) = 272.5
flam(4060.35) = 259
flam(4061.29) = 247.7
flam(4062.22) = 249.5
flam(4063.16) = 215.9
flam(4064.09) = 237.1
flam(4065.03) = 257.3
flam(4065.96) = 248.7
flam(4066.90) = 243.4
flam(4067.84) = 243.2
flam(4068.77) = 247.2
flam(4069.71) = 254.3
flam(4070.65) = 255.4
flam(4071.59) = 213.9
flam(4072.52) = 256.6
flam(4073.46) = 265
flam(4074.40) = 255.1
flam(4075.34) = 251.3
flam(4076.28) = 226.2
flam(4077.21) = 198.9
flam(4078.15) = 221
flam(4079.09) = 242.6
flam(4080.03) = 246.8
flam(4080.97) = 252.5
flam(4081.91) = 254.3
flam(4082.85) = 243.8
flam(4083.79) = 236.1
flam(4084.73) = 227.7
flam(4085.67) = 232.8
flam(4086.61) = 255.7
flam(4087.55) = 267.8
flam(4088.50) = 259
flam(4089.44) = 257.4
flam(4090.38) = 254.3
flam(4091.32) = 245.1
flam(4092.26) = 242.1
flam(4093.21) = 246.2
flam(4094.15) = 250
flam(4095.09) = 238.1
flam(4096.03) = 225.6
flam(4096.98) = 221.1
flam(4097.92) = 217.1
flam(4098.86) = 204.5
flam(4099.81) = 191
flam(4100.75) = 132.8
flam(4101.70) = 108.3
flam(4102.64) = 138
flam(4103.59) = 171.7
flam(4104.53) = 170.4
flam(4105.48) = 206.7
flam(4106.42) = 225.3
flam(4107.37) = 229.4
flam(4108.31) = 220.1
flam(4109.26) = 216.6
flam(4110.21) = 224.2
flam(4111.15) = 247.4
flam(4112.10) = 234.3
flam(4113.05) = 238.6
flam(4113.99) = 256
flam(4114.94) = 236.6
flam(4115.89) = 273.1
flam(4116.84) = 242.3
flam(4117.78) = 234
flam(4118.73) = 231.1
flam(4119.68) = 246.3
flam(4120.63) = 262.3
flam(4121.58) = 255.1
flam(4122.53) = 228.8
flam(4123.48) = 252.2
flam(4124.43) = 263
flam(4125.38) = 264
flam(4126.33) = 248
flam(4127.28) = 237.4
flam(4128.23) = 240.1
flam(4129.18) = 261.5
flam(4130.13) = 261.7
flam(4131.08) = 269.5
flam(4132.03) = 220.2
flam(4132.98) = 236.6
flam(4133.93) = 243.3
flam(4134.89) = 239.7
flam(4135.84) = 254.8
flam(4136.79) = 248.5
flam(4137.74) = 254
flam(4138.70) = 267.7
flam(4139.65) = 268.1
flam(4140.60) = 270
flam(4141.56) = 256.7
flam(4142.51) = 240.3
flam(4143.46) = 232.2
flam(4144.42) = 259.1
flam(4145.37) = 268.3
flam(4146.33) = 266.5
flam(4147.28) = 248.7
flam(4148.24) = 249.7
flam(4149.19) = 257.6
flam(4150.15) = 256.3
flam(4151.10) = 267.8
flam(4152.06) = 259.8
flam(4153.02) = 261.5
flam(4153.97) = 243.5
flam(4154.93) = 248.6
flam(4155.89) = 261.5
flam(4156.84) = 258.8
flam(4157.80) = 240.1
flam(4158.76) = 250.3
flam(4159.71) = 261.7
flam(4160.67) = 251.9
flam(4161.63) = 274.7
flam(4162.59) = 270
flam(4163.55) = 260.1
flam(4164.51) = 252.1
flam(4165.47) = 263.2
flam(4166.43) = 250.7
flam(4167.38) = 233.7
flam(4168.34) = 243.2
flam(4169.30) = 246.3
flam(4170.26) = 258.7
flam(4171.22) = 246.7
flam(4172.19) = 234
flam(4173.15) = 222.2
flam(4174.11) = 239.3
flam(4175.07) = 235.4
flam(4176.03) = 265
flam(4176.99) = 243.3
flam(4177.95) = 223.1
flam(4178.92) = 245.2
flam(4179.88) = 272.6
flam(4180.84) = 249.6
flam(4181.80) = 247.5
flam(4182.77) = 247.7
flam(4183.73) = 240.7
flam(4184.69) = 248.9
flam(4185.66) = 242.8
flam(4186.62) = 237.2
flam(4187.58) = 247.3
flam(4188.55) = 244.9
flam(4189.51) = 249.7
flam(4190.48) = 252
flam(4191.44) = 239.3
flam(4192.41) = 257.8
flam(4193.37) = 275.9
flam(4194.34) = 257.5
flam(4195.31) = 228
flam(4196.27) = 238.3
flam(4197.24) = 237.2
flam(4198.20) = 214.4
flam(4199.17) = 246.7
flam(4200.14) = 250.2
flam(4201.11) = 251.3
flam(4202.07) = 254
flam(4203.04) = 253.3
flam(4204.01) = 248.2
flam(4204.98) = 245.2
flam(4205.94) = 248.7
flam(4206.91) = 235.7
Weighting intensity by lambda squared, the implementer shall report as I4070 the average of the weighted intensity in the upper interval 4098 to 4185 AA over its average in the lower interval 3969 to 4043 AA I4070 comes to 1.09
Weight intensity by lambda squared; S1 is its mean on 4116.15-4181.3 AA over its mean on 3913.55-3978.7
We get 1.57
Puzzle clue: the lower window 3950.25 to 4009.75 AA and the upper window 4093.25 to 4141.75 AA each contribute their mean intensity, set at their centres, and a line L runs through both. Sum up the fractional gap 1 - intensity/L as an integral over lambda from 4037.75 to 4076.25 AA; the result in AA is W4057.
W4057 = -4.7 AA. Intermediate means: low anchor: 210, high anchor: 232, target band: 249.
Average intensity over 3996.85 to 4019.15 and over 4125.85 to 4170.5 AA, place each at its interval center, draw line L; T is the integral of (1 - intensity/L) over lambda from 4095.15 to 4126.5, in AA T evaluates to 3.8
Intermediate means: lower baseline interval 250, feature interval 222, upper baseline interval 254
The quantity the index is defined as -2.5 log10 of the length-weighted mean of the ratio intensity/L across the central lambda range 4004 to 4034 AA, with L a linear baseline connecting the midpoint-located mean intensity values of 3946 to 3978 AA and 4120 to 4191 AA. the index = -0.24 mag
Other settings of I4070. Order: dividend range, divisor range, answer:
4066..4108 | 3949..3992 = 1.23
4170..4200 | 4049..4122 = 1.09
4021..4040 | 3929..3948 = 1.76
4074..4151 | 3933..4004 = 1.29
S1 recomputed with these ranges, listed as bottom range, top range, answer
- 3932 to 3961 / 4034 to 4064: 1.41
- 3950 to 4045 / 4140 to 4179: 1.20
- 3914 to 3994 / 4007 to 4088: 1.38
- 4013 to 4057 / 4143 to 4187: 1.06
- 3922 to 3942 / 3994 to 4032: 1.80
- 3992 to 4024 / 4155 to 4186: 1.07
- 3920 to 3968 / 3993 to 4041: 1.47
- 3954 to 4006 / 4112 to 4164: 1.32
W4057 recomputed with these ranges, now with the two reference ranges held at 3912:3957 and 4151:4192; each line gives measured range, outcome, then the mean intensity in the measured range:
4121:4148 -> -1.4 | 252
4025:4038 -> -2.0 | 246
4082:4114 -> 1.2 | 222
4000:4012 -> -2.5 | 249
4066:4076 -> -1.1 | 248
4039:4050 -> -1.7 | 249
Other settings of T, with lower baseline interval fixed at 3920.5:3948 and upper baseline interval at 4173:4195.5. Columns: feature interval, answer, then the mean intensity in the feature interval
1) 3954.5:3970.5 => 1.2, 160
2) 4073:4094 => -3.1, 245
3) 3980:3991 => -3.6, 240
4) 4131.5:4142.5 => -0.9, 251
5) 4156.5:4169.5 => -0.8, 254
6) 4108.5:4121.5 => -1.0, 242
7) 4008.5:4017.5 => -3.2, 258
